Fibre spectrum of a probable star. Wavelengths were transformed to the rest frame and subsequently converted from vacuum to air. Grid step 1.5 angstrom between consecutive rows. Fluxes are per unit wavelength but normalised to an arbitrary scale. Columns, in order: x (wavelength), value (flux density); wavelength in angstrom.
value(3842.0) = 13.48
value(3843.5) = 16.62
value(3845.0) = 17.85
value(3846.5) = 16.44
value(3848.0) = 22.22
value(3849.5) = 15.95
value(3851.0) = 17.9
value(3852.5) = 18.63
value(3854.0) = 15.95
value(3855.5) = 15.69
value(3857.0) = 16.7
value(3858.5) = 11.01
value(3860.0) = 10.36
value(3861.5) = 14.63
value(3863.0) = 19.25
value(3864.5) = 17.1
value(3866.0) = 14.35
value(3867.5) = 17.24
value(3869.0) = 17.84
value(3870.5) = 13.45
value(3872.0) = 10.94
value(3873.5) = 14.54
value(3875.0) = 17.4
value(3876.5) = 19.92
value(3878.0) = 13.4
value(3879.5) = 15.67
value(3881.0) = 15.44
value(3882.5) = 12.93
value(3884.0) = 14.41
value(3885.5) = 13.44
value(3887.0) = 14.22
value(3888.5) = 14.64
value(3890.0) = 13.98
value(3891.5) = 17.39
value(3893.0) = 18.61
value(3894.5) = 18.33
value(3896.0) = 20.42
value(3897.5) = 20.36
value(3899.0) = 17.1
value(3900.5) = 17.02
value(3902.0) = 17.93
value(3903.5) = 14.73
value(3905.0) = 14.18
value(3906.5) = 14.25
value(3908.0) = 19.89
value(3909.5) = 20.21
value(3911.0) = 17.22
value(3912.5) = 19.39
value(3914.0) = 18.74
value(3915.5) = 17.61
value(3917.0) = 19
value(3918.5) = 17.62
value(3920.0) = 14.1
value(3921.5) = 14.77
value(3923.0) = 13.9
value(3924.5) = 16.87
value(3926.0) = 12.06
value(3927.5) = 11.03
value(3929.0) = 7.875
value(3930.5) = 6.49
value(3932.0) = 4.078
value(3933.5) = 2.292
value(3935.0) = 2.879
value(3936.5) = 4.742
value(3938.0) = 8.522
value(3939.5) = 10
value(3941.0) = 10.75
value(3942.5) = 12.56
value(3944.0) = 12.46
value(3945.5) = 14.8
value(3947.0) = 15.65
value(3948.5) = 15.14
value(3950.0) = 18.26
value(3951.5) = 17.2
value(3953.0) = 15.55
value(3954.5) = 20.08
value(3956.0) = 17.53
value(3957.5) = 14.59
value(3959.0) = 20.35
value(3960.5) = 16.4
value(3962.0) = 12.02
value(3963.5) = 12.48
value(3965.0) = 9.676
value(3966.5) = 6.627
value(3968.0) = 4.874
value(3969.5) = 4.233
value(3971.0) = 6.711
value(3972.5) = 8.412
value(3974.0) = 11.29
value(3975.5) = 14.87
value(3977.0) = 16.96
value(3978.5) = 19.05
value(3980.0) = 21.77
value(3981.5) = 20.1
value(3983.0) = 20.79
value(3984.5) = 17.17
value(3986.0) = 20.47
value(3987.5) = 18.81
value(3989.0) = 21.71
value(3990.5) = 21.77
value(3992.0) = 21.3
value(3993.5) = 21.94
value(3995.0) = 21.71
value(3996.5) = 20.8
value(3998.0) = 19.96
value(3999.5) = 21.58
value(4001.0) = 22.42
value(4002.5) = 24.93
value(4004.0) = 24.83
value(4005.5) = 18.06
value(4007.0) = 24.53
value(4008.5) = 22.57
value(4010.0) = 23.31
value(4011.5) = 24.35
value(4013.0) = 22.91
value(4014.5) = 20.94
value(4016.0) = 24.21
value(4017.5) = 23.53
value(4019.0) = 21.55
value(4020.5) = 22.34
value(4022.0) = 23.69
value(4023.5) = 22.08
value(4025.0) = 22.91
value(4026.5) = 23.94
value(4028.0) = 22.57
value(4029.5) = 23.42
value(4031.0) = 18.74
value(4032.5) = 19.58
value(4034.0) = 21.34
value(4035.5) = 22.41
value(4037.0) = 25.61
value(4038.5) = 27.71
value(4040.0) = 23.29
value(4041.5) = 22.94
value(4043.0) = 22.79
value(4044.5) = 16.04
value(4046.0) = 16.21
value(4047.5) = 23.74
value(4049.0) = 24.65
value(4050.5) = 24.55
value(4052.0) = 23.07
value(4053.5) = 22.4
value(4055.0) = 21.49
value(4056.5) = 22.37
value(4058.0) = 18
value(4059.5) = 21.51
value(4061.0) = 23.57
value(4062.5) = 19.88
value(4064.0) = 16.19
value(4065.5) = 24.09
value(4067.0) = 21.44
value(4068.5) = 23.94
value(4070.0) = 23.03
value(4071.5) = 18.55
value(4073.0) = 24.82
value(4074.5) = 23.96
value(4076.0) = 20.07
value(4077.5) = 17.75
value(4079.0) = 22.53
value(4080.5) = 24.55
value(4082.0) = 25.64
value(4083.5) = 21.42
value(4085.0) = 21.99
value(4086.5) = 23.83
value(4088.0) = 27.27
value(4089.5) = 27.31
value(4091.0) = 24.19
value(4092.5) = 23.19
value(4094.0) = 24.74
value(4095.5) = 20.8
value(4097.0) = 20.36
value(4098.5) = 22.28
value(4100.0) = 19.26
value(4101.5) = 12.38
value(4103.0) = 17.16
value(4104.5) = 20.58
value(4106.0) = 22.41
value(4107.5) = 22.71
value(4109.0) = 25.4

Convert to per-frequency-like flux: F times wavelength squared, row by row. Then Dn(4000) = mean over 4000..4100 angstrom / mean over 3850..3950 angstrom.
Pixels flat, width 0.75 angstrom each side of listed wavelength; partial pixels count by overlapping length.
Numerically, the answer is 1.66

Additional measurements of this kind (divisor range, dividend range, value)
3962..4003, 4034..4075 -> 1.38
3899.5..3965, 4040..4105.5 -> 1.67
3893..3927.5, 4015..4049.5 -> 1.40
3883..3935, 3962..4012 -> 1.24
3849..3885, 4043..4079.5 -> 1.53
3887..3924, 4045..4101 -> 1.41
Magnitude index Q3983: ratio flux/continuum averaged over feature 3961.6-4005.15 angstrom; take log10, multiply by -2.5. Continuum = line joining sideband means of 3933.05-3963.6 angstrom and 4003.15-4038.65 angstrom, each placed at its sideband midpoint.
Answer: 0.08 mag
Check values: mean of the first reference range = 13.2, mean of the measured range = 16.9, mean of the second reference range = 22.7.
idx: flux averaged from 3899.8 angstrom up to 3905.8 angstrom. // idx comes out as 15.9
